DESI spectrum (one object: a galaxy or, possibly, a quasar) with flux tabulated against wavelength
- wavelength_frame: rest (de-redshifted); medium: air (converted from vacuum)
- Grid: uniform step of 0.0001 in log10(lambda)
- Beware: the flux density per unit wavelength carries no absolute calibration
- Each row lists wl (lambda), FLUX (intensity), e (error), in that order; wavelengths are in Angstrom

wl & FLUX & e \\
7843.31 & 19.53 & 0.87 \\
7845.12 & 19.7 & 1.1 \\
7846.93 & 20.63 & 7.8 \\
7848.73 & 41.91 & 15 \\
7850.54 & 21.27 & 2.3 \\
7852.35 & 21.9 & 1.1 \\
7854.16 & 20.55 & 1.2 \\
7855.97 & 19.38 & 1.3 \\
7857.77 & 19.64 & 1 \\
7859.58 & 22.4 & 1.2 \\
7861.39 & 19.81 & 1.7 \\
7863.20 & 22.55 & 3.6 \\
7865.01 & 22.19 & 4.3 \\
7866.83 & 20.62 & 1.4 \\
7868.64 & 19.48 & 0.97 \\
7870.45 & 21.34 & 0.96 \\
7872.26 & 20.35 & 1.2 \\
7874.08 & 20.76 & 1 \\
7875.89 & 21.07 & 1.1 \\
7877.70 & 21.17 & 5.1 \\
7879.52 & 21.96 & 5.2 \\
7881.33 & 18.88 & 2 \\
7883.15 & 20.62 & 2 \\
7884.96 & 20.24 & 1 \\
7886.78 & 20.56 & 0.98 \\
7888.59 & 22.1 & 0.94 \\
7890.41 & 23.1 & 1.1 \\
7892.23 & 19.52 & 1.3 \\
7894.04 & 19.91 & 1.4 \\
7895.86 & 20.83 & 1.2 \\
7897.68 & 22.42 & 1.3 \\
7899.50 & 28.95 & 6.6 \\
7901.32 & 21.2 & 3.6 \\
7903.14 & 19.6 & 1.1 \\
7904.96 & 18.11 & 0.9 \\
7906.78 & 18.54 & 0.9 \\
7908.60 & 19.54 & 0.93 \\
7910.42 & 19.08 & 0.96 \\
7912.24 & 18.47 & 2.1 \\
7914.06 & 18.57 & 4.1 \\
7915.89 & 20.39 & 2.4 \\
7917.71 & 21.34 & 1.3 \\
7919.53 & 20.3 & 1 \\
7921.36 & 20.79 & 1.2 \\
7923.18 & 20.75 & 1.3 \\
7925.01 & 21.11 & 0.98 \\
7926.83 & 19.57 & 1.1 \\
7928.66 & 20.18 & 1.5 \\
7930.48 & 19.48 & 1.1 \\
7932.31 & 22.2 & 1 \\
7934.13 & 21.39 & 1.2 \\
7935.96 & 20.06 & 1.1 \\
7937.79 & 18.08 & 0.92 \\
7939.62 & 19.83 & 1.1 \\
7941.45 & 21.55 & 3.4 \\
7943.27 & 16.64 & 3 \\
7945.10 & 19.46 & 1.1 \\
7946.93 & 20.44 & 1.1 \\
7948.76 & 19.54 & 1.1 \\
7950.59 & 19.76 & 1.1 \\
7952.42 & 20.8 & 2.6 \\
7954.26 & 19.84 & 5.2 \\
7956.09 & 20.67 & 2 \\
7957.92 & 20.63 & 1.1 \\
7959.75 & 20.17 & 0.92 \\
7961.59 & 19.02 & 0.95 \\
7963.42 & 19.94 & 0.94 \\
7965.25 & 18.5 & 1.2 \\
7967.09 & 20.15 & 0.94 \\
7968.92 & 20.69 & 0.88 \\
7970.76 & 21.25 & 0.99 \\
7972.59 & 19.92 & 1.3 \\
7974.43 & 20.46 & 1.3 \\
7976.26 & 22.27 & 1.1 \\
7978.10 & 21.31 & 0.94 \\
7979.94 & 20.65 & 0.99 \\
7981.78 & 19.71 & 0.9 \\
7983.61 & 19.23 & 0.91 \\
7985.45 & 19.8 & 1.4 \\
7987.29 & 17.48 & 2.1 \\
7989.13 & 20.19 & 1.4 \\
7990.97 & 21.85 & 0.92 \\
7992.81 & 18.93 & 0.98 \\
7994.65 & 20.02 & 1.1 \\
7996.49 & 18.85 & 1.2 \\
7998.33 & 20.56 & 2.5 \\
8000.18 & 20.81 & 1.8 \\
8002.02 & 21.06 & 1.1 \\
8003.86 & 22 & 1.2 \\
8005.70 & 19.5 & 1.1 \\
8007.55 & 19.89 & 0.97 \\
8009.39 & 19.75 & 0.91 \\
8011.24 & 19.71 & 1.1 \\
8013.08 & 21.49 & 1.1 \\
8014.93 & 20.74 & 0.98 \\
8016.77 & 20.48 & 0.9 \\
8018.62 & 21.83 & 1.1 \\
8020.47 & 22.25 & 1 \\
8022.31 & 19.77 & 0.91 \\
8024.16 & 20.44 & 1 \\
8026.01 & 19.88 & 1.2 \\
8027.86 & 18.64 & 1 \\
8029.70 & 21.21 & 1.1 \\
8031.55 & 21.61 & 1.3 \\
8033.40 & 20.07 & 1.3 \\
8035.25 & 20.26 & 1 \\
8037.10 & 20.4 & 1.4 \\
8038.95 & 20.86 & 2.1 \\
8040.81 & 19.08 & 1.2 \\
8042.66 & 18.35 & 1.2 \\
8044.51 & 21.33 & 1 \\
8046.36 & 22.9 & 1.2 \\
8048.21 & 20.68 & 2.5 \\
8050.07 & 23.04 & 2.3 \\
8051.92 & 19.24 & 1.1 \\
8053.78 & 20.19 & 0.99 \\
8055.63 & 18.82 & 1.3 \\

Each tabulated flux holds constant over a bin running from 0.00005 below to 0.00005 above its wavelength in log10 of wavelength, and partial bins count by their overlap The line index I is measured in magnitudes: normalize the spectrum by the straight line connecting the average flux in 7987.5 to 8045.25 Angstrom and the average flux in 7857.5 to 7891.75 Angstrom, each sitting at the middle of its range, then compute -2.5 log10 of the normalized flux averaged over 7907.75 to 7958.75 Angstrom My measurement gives 0.04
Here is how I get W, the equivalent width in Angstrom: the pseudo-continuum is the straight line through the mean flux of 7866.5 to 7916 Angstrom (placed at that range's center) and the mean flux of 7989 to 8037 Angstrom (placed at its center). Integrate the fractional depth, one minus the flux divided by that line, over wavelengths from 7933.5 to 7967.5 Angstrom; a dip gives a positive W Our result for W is 1.2 Angstrom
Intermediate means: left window 20.6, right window 20.5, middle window 19.8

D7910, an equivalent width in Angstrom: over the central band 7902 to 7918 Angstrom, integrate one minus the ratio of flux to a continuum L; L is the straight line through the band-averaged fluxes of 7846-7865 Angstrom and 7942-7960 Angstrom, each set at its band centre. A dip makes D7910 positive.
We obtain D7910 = 1.5 Angstrom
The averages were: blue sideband 23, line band 19.2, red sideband 19.8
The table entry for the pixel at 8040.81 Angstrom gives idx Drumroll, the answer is 19.08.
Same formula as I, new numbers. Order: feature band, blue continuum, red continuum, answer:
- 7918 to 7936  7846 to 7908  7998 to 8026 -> 0.03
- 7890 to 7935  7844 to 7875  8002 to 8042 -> 0.05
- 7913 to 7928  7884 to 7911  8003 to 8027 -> 0.03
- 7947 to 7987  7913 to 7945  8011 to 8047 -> 0.01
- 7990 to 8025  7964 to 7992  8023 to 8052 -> -0.01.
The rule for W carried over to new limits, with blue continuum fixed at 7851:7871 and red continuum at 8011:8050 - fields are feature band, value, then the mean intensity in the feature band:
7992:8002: 0.4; 19.9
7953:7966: 0.6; 19.9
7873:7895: 0.0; 20.8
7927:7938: 0.2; 20.3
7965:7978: 0.1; 20.6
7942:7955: 0.8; 19.6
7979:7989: 0.6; 19.4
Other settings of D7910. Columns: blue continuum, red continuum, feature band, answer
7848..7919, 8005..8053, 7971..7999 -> 0.85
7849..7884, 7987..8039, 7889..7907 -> -0.26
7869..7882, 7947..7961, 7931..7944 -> 0.20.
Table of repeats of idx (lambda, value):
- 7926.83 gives 19.57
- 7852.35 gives 21.9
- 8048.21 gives 20.68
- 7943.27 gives 16.64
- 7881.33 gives 18.88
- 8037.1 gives 20.4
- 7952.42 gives 20.8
